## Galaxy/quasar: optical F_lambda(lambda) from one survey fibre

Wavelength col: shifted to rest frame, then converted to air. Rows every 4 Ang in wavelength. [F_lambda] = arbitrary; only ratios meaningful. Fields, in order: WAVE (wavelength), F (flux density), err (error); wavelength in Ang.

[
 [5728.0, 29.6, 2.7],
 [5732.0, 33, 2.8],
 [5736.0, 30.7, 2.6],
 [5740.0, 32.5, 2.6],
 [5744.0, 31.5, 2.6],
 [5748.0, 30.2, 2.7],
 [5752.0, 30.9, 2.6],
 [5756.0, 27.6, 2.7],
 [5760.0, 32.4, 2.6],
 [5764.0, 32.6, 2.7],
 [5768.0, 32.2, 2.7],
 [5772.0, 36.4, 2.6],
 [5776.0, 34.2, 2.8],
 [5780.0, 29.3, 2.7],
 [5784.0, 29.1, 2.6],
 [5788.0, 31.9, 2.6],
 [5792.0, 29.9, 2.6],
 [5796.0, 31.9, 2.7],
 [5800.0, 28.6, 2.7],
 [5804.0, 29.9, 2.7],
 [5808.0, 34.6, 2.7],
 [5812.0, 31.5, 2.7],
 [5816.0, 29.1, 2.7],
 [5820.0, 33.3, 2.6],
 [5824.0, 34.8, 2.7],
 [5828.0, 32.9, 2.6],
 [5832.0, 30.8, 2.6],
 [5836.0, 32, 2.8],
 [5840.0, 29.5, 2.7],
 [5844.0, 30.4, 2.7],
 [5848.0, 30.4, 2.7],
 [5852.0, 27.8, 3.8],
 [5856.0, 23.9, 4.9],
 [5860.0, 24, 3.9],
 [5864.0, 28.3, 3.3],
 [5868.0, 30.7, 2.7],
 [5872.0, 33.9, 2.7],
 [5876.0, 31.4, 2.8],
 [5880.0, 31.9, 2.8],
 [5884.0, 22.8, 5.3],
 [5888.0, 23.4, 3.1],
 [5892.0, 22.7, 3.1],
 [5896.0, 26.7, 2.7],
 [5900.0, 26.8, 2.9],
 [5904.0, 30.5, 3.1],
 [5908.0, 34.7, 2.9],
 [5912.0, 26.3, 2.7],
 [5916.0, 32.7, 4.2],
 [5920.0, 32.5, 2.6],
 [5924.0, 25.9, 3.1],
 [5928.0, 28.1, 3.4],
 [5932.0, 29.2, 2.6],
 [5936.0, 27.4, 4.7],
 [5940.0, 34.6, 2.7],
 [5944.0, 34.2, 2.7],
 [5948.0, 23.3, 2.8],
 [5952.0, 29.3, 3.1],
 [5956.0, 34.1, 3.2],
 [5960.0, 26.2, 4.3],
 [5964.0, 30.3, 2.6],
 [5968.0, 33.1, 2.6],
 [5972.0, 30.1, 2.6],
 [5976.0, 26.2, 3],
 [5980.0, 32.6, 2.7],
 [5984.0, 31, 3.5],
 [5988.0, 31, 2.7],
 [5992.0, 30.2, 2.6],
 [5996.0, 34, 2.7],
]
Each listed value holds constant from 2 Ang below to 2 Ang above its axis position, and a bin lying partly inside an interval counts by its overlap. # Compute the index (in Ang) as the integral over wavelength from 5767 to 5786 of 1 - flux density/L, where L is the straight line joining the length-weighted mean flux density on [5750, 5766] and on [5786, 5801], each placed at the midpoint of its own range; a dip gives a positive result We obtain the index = -0.9 Ang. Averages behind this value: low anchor 30.9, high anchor 30.7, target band 32.2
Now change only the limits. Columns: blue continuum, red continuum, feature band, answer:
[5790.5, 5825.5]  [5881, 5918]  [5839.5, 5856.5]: 0.6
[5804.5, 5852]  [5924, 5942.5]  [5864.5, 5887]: 0.7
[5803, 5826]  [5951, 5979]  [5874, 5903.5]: 4.2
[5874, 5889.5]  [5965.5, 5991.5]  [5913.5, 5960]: -1.0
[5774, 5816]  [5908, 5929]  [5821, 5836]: -1.0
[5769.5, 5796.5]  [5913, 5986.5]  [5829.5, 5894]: 5.3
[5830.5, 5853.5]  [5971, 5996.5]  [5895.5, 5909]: 0.3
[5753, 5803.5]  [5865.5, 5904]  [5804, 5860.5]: -1.7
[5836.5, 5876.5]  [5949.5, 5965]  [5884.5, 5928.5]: 2.1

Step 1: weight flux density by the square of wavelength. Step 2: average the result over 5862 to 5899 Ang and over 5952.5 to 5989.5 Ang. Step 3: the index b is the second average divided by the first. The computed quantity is 1.12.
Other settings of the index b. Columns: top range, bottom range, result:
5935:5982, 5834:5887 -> 1.08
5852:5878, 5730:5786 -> 0.94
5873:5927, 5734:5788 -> 0.95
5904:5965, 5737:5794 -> 1.01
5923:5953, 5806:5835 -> 0.93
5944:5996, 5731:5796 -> 1.03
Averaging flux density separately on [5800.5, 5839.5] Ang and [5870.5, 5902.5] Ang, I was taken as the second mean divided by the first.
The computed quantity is 0.86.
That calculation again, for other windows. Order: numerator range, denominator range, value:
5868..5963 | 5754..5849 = 0.92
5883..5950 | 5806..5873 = 0.93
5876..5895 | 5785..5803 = 0.85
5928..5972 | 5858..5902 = 1.09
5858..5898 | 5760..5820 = 0.87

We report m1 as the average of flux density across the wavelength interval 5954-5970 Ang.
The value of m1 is 30.9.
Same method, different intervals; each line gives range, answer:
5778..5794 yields 30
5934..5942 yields 31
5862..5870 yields 29.5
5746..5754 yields 30.5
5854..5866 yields 25.4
